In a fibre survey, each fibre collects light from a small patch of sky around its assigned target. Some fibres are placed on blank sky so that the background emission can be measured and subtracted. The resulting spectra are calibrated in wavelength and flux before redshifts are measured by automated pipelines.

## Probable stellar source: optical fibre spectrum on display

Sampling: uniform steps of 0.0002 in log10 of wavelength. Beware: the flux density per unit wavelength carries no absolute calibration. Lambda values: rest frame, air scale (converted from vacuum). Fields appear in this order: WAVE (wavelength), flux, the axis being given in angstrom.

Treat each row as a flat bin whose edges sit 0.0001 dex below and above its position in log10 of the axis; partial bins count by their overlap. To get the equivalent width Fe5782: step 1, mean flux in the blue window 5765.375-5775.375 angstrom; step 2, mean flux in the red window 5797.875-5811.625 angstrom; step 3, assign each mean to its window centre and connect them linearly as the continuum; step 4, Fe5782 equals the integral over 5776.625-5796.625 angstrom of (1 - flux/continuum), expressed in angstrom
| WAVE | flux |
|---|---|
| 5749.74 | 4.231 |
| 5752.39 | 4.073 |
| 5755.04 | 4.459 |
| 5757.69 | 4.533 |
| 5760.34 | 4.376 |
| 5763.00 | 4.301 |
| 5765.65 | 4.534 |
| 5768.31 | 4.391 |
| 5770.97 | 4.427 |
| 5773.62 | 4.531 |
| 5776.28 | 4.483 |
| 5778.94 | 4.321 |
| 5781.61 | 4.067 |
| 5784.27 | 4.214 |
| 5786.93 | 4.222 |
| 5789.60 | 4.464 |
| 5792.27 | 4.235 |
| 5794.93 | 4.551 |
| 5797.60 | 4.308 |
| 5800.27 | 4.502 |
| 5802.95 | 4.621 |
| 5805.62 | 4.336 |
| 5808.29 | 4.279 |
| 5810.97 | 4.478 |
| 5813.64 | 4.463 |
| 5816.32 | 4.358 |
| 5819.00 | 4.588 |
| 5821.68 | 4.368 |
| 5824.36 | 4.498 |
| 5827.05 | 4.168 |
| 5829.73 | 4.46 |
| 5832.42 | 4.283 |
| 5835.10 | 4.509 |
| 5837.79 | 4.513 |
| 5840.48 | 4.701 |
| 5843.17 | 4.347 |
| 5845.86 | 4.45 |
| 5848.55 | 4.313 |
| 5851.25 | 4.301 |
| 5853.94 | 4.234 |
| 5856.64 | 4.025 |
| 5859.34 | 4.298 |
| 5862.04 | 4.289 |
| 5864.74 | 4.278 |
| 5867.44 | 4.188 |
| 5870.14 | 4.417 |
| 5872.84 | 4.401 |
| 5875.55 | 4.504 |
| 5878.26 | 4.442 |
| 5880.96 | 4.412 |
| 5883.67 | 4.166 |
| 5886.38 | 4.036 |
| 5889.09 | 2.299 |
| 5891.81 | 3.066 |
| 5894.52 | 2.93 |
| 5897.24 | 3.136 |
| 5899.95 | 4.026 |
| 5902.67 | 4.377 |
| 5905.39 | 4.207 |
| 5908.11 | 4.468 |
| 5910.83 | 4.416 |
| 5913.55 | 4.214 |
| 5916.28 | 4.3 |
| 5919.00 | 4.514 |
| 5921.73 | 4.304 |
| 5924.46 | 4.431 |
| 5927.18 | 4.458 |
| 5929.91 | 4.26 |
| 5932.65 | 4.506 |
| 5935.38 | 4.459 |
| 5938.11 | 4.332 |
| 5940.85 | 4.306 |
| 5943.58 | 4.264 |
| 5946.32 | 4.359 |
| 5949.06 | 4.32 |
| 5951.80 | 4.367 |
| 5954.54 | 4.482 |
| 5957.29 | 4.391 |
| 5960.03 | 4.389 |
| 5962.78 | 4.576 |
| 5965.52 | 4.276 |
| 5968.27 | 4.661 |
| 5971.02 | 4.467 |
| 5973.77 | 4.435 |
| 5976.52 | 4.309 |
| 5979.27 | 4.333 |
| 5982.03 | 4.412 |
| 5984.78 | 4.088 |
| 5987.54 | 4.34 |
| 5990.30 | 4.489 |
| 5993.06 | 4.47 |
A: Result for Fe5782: 0.6 angstrom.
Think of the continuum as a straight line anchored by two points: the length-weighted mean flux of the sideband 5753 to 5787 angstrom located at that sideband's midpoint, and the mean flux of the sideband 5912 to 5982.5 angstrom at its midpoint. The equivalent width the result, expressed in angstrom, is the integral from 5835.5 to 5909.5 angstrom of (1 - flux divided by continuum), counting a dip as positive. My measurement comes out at 4.6 angstrom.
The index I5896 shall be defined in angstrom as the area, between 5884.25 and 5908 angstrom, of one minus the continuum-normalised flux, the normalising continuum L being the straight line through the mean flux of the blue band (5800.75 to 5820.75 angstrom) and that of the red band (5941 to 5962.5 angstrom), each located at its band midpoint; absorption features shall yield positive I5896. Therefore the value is 4.4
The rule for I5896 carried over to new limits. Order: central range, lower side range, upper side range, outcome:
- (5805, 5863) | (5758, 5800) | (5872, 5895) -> -4.18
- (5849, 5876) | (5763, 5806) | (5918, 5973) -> 0.67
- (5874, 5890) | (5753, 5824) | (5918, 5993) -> 1.33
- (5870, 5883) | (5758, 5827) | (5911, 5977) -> -0.09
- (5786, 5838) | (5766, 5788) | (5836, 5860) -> -0.72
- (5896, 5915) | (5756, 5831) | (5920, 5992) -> 1.13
